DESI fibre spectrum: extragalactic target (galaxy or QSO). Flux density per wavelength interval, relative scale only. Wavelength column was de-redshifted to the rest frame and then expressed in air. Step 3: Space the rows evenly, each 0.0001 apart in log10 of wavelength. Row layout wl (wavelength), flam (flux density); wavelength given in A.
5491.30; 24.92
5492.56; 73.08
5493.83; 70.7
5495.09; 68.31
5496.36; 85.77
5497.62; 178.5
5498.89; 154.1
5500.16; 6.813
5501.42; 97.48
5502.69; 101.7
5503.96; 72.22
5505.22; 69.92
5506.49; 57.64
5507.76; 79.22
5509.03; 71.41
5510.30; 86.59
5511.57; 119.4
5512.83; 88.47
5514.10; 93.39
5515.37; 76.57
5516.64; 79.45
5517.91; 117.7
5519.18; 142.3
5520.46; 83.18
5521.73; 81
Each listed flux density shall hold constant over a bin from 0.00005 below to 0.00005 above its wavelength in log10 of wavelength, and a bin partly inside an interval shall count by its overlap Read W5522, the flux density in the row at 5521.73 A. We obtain 81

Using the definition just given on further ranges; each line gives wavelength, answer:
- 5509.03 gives 71.41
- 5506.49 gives 57.64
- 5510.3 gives 86.59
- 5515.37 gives 76.57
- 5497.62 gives 178.5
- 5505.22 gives 69.92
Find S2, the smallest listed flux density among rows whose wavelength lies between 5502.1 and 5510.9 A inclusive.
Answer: 57.64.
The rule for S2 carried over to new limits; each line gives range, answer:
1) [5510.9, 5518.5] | 76.57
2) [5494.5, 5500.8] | 6.813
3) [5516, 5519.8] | 79.45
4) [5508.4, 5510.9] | 71.41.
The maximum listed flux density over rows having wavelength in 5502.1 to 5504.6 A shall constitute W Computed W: 101.7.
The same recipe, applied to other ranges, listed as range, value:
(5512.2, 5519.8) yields 142.3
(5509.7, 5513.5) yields 119.4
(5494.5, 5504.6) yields 178.5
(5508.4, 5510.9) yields 86.59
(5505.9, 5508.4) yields 79.22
